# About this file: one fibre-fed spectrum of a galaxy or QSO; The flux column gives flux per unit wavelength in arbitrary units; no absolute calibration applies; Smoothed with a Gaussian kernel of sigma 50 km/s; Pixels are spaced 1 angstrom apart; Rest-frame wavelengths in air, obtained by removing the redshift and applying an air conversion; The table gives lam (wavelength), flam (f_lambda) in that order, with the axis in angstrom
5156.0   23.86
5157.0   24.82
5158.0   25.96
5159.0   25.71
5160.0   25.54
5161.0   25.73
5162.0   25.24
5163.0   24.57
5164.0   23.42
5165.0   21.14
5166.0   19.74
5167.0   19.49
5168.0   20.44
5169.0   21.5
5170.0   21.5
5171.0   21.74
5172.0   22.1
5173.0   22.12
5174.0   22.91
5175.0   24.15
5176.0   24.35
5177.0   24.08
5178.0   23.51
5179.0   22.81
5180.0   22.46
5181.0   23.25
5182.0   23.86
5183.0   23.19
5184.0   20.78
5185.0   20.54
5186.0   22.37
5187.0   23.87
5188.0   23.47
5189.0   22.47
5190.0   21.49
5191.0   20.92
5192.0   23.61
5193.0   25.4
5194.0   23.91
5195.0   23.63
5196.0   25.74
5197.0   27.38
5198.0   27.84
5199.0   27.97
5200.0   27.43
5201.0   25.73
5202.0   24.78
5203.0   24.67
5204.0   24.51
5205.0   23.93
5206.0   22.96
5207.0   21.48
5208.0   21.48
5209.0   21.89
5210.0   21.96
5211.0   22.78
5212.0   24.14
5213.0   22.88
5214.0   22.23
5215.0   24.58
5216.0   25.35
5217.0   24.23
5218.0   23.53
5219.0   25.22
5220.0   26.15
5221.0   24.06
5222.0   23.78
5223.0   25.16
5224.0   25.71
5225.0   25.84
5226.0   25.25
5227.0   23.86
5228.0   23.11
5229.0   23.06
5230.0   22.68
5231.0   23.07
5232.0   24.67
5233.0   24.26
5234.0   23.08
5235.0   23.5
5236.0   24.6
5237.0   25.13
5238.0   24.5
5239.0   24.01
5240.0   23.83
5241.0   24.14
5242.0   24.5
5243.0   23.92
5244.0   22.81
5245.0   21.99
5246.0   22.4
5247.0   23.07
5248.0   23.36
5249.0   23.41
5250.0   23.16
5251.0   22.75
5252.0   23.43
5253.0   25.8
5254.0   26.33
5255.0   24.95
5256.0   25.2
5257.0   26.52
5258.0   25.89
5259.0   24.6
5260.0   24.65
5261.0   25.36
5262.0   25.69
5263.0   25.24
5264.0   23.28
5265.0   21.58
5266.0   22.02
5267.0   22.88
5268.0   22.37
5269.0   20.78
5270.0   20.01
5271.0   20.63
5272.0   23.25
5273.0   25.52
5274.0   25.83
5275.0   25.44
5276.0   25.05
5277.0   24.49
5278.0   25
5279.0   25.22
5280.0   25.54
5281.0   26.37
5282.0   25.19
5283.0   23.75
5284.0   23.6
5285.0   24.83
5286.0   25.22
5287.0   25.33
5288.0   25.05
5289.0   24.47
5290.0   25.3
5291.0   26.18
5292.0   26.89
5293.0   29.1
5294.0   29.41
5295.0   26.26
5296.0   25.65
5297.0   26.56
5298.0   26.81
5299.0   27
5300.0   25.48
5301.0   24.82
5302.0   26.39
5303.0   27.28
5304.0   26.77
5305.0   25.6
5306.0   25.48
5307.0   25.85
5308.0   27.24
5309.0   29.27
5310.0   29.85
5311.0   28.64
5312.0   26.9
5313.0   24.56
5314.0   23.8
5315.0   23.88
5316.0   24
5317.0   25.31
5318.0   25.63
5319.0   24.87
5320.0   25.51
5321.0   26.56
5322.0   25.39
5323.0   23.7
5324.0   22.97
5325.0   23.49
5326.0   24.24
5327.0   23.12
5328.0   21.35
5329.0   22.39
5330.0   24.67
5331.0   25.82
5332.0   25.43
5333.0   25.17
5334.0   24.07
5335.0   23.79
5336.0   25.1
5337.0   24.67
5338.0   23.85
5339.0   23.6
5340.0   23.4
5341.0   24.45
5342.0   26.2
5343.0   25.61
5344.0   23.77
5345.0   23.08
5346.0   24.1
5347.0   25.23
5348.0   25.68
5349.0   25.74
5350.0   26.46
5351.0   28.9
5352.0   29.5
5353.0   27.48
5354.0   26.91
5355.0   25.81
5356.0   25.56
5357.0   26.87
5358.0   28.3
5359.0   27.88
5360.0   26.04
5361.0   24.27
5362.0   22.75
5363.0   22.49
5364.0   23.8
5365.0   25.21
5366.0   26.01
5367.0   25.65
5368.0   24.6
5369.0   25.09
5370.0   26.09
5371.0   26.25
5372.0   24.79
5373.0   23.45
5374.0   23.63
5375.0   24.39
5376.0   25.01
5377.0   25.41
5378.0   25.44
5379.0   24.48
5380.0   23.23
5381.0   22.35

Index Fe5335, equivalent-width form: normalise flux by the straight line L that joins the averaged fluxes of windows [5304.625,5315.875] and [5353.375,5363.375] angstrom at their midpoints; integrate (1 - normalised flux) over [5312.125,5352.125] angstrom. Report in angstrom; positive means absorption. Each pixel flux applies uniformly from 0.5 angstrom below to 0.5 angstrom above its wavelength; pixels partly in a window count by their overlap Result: 2.1 angstrom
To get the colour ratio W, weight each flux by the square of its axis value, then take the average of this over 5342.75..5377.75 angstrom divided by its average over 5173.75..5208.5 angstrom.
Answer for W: 1.14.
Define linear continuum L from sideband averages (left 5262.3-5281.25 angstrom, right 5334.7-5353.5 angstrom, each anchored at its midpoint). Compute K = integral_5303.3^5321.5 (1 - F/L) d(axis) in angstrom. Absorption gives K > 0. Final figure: -1.1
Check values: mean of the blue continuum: 23.7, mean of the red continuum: 25.3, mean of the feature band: 26.1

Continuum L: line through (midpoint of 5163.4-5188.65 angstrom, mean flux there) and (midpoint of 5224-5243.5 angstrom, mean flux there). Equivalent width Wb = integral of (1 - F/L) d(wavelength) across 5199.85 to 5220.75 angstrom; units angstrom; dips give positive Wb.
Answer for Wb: -0.4 angstrom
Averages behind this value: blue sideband 22.4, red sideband 24.1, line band 23.8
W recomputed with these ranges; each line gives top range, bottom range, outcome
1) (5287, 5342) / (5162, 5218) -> 1.14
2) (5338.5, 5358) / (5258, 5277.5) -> 1.12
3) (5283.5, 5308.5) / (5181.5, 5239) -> 1.13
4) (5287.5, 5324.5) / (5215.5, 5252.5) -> 1.12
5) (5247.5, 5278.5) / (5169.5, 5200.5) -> 1.05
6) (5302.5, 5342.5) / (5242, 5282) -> 1.07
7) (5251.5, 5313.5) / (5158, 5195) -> 1.15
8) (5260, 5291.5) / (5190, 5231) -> 1.03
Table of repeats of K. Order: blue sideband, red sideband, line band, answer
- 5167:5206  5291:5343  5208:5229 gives 0.0 angstrom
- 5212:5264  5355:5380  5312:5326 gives 0.1 angstrom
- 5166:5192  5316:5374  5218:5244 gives -1.2 angstrom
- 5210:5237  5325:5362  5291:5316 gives -1.8 angstrom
